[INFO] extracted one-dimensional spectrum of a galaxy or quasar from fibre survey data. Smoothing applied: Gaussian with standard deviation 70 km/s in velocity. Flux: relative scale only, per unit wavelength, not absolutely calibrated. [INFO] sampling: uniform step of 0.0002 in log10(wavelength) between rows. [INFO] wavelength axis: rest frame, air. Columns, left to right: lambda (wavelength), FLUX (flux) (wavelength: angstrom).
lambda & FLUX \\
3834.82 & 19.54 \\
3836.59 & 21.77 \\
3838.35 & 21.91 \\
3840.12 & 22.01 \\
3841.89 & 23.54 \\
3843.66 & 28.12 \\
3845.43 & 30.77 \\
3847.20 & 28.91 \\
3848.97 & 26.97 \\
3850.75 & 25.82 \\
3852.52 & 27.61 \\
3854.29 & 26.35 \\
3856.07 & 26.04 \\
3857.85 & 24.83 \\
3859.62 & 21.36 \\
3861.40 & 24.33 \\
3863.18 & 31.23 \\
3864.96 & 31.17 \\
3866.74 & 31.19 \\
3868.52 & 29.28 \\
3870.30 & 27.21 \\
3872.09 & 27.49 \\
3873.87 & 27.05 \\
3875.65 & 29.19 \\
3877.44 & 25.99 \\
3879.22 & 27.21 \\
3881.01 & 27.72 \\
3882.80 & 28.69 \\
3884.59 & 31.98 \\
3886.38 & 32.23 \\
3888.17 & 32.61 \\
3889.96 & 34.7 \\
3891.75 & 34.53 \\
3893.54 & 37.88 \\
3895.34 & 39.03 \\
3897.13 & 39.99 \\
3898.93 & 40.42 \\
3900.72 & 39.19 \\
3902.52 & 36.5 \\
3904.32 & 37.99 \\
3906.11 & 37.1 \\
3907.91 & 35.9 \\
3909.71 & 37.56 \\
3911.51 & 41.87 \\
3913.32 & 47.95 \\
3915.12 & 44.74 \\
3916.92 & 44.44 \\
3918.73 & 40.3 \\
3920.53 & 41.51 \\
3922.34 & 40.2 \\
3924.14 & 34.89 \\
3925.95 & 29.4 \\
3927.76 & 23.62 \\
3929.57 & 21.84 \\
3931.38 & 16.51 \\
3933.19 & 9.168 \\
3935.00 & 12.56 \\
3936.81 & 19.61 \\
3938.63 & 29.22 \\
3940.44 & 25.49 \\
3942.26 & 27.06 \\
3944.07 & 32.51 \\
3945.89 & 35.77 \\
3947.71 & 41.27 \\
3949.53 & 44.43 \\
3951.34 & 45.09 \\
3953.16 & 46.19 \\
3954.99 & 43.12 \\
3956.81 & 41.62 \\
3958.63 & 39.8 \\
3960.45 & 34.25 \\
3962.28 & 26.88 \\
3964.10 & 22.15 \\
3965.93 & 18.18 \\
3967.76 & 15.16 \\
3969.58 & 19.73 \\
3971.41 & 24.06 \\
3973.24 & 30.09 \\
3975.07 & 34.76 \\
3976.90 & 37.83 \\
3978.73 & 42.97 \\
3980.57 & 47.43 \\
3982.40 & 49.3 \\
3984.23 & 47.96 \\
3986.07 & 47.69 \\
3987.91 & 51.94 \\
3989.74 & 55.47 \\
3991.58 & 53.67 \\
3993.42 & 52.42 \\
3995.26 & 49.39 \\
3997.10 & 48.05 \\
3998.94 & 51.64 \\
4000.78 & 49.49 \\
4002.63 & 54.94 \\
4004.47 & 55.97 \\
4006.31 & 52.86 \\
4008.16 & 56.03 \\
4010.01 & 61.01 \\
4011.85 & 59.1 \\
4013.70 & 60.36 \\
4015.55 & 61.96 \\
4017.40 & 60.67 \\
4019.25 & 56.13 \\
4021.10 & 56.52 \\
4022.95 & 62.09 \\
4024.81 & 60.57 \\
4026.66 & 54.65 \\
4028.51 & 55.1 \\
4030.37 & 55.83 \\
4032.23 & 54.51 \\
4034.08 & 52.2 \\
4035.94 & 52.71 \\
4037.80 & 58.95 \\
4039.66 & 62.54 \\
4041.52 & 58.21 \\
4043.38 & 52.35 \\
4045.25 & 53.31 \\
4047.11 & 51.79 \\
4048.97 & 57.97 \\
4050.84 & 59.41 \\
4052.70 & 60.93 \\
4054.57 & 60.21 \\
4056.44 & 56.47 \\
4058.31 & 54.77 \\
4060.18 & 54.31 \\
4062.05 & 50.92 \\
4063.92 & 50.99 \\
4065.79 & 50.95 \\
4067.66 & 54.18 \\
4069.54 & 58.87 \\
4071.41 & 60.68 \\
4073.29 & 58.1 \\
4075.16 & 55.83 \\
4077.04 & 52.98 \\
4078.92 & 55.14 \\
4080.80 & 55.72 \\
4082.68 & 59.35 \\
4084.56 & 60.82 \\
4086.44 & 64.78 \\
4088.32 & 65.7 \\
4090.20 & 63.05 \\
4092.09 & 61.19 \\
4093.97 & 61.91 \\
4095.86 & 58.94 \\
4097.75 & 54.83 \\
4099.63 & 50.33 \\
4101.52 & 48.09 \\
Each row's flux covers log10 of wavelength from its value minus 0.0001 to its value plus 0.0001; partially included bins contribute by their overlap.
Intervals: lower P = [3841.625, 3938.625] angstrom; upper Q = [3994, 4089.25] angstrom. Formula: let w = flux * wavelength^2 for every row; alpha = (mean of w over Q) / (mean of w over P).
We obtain 1.96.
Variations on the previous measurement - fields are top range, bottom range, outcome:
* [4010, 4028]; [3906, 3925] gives 1.53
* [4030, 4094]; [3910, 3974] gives 1.91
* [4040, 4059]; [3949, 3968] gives 1.71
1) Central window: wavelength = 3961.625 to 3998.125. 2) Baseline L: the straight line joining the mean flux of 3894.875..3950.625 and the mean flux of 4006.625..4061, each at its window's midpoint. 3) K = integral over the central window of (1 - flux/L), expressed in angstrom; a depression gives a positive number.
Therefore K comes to 5.9 angstrom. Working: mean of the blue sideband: 33.8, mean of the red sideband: 57.2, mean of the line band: 38.9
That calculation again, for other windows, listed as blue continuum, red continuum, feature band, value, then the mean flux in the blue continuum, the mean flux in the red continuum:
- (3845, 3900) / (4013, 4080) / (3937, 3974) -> 9.20 angstrom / 30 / 56.5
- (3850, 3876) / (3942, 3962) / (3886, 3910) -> -3.69 angstrom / 27.3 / 39.2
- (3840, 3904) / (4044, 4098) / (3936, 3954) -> 2.50 angstrom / 30.2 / 57.4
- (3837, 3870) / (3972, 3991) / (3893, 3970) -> 7.08 angstrom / 26.7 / 44.4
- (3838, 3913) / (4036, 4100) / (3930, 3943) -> 6.43 angstrom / 31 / 57.3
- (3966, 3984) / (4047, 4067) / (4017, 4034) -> -3.66 angstrom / 33.3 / 55.5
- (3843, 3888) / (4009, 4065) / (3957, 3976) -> 7.54 angstrom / 28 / 56.9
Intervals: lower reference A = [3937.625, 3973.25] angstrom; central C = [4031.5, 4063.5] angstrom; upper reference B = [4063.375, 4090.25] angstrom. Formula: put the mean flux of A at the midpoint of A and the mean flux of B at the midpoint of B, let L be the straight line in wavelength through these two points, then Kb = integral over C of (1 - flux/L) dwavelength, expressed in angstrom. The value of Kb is -2.7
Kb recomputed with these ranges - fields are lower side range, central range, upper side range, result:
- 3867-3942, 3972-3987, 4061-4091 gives 0.5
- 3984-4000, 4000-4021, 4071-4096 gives -1.8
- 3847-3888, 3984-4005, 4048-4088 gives -2.4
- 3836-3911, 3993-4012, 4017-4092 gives -1.6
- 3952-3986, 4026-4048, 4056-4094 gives -2.6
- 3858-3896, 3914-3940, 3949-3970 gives 2.1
